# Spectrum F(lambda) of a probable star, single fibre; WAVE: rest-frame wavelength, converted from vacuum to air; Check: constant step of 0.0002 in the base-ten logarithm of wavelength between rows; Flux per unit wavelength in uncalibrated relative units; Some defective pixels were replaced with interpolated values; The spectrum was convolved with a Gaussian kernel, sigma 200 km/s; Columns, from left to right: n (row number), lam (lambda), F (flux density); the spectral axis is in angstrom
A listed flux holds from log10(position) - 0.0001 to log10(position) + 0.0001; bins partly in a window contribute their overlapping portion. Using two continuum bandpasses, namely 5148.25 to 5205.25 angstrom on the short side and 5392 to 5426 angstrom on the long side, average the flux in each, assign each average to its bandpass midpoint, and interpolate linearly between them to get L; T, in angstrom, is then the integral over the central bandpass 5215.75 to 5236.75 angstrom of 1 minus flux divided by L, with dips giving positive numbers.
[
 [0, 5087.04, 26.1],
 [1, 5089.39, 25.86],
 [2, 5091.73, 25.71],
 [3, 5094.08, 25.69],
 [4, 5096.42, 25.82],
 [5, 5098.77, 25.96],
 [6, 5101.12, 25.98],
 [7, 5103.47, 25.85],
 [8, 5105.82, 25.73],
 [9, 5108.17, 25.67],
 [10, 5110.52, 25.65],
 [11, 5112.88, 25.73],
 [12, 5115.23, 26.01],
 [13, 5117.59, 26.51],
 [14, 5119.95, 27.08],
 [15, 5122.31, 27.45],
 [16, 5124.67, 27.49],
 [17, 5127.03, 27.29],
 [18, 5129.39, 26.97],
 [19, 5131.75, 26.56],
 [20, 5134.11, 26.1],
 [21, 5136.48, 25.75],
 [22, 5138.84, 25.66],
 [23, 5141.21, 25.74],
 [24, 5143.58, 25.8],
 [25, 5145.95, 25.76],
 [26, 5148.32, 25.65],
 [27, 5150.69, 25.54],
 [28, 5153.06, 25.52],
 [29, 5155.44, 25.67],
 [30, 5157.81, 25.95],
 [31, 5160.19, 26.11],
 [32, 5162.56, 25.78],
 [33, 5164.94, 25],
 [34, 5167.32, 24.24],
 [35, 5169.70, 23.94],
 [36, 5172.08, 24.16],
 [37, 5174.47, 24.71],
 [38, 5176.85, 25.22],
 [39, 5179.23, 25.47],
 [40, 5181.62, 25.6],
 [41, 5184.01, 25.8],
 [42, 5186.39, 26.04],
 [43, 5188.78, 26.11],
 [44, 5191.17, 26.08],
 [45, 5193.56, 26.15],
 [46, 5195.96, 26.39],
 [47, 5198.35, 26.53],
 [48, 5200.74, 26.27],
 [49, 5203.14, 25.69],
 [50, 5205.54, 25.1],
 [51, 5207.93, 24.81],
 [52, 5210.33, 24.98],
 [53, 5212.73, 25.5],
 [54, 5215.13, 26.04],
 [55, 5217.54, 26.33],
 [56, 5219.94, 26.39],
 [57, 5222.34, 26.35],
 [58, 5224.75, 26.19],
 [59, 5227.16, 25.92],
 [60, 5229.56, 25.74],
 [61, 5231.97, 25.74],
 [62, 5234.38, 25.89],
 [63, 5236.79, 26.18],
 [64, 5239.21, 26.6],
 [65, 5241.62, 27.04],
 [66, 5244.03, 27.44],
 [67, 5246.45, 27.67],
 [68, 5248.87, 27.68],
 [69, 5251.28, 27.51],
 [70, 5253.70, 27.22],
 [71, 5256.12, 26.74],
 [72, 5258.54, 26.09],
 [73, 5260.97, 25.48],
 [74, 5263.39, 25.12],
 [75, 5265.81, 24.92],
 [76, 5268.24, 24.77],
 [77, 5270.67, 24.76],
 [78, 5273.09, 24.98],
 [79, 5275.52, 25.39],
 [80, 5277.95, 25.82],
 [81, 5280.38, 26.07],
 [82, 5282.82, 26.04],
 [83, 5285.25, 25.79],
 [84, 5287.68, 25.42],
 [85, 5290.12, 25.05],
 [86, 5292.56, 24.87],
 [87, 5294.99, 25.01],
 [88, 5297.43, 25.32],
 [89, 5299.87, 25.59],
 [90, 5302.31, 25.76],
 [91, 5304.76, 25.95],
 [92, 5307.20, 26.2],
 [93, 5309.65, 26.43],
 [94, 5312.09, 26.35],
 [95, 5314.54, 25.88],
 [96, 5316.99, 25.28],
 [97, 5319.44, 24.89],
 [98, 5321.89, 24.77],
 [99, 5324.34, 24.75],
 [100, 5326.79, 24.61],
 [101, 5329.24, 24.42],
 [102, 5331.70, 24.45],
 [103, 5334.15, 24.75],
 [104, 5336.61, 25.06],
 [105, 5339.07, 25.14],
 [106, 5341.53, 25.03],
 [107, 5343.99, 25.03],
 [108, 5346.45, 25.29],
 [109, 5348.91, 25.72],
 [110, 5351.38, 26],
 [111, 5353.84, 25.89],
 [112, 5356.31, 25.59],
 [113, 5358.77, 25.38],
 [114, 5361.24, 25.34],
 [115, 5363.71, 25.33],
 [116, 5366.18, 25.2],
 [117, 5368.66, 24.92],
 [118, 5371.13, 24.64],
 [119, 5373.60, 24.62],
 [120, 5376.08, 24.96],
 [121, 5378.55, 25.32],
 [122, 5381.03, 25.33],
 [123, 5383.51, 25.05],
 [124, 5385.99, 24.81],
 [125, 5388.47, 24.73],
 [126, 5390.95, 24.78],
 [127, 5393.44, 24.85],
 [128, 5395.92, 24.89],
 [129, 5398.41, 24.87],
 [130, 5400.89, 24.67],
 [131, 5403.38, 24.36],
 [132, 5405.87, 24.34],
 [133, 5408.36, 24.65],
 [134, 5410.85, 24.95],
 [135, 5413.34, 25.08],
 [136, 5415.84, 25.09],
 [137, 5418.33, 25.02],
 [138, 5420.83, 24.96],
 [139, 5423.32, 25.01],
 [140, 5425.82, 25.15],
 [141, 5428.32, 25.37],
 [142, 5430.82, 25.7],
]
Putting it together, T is -0.6 angstrom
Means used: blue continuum 25.6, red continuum 24.8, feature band 26.1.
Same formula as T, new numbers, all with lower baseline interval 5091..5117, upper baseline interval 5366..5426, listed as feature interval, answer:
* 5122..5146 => -0.6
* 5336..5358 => -0.3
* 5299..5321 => -0.6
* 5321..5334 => 0.3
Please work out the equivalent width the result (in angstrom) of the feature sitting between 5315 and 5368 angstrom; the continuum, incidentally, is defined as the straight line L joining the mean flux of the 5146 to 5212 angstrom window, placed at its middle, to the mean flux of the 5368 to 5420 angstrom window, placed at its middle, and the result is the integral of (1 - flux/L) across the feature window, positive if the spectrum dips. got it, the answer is -0.3 angstrom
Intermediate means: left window 25.5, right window 24.9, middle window 25.1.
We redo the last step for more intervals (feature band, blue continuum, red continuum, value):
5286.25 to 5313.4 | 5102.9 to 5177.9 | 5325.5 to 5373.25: -0.4 angstrom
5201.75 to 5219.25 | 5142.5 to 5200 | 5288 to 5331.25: 0.0 angstrom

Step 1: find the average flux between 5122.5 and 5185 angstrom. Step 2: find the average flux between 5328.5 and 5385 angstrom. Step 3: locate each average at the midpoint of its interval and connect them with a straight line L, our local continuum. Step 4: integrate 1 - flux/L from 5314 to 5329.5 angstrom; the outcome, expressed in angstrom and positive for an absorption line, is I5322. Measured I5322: 0.2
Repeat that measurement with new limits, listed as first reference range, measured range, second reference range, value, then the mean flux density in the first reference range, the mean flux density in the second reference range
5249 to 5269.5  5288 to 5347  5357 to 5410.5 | 0.7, 26.1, 24.9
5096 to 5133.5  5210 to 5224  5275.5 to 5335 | -0.1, 26.4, 25.4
